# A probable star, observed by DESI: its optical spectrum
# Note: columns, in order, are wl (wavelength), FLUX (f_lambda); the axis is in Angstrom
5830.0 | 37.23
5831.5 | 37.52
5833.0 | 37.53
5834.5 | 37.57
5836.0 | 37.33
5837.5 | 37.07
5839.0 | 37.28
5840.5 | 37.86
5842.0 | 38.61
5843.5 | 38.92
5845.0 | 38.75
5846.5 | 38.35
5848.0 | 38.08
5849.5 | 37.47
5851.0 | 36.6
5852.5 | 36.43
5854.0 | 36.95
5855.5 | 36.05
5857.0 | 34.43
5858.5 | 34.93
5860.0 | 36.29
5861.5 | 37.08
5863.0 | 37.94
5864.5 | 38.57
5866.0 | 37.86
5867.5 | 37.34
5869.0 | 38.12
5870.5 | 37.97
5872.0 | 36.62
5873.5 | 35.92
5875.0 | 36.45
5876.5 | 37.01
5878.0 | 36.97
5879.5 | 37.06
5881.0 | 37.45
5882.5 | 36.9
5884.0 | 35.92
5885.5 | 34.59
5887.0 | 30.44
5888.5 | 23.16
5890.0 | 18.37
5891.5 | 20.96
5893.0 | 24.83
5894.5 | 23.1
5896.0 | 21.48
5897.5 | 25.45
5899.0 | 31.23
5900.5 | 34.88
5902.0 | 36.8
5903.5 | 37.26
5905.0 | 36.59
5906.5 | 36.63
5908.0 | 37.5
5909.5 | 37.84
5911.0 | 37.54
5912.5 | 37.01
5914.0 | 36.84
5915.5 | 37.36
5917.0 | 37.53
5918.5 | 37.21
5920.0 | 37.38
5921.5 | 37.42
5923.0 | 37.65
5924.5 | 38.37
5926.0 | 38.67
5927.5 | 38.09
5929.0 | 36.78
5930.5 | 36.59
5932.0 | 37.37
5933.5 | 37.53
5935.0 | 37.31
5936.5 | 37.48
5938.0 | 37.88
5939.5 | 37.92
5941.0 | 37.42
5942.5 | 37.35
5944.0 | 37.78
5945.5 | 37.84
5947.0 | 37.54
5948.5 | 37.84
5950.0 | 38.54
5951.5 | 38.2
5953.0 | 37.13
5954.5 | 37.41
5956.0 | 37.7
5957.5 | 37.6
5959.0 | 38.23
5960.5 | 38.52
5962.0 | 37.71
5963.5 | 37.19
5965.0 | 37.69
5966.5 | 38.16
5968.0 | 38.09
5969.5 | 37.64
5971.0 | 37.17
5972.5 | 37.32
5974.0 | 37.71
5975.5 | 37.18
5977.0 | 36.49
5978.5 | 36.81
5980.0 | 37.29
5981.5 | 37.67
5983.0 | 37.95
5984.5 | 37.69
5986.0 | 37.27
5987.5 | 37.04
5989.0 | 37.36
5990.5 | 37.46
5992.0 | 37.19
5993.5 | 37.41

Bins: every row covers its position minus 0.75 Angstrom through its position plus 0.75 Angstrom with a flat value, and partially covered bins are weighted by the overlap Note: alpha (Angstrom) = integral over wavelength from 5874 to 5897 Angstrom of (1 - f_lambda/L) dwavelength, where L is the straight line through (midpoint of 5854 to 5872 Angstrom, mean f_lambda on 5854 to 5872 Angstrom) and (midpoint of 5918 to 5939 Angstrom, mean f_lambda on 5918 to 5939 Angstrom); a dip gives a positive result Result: 4.23 Angstrom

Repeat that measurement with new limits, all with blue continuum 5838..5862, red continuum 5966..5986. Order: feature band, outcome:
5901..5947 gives -0.1 Angstrom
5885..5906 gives 4.9 Angstrom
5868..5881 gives 0.1 Angstrom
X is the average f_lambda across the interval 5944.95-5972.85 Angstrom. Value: 37.8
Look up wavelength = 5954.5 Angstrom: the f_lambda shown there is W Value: 37.41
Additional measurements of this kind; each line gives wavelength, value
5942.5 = 37.35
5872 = 36.62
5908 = 37.5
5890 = 18.37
